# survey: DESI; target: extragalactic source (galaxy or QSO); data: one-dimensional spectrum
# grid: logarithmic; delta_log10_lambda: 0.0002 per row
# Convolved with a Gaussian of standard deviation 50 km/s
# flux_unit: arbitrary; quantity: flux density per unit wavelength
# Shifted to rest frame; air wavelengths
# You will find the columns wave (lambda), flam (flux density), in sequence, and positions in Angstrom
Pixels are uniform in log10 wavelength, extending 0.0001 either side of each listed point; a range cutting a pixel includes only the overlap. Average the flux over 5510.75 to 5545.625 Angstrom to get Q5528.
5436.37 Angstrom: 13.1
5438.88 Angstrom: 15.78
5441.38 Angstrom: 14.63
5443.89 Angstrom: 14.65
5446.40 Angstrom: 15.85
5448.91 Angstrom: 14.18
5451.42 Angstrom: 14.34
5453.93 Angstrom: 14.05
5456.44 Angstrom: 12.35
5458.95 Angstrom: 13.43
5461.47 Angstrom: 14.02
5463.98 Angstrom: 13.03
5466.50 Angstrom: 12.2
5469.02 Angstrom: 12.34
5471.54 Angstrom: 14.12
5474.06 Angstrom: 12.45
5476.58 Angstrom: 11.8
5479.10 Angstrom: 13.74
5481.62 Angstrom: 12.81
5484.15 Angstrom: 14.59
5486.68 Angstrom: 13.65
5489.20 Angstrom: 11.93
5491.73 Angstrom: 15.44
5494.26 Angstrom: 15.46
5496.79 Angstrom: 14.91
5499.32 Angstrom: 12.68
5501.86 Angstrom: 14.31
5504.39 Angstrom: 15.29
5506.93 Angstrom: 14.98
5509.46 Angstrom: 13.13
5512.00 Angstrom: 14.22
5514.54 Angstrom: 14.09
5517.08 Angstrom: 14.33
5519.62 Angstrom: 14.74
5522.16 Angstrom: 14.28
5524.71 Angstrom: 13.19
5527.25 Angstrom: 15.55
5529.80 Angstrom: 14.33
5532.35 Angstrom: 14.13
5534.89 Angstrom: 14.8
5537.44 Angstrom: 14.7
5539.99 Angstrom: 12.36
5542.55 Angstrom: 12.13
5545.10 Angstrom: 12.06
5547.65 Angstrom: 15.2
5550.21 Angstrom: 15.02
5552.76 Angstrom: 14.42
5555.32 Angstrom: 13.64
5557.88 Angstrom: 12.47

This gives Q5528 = 14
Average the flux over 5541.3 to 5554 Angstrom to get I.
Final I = 13.8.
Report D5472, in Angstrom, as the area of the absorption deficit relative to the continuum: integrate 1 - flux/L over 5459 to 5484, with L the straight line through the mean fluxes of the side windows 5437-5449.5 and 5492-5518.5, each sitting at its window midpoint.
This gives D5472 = 2.8 Angstrom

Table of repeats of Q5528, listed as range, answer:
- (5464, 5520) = 13.8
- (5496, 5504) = 14.1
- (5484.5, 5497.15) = 14.3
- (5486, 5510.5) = 14.2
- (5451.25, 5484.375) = 13.2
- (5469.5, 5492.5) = 13.3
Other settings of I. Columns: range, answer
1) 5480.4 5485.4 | 13.7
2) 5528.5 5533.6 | 14.2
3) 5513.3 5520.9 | 14.4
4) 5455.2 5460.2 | 12.9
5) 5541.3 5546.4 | 12.1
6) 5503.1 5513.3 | 14.4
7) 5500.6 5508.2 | 14.9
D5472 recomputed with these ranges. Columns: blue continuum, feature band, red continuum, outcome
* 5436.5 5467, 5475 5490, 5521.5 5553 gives 0.99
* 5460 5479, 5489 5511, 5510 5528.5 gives -0.95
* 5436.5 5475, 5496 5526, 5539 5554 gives -1.13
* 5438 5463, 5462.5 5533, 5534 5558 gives 0.79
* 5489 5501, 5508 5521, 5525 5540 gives 0.21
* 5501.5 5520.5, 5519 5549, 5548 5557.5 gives 0.79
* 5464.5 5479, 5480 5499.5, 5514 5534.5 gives -1.07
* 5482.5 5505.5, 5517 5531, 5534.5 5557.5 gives -0.48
